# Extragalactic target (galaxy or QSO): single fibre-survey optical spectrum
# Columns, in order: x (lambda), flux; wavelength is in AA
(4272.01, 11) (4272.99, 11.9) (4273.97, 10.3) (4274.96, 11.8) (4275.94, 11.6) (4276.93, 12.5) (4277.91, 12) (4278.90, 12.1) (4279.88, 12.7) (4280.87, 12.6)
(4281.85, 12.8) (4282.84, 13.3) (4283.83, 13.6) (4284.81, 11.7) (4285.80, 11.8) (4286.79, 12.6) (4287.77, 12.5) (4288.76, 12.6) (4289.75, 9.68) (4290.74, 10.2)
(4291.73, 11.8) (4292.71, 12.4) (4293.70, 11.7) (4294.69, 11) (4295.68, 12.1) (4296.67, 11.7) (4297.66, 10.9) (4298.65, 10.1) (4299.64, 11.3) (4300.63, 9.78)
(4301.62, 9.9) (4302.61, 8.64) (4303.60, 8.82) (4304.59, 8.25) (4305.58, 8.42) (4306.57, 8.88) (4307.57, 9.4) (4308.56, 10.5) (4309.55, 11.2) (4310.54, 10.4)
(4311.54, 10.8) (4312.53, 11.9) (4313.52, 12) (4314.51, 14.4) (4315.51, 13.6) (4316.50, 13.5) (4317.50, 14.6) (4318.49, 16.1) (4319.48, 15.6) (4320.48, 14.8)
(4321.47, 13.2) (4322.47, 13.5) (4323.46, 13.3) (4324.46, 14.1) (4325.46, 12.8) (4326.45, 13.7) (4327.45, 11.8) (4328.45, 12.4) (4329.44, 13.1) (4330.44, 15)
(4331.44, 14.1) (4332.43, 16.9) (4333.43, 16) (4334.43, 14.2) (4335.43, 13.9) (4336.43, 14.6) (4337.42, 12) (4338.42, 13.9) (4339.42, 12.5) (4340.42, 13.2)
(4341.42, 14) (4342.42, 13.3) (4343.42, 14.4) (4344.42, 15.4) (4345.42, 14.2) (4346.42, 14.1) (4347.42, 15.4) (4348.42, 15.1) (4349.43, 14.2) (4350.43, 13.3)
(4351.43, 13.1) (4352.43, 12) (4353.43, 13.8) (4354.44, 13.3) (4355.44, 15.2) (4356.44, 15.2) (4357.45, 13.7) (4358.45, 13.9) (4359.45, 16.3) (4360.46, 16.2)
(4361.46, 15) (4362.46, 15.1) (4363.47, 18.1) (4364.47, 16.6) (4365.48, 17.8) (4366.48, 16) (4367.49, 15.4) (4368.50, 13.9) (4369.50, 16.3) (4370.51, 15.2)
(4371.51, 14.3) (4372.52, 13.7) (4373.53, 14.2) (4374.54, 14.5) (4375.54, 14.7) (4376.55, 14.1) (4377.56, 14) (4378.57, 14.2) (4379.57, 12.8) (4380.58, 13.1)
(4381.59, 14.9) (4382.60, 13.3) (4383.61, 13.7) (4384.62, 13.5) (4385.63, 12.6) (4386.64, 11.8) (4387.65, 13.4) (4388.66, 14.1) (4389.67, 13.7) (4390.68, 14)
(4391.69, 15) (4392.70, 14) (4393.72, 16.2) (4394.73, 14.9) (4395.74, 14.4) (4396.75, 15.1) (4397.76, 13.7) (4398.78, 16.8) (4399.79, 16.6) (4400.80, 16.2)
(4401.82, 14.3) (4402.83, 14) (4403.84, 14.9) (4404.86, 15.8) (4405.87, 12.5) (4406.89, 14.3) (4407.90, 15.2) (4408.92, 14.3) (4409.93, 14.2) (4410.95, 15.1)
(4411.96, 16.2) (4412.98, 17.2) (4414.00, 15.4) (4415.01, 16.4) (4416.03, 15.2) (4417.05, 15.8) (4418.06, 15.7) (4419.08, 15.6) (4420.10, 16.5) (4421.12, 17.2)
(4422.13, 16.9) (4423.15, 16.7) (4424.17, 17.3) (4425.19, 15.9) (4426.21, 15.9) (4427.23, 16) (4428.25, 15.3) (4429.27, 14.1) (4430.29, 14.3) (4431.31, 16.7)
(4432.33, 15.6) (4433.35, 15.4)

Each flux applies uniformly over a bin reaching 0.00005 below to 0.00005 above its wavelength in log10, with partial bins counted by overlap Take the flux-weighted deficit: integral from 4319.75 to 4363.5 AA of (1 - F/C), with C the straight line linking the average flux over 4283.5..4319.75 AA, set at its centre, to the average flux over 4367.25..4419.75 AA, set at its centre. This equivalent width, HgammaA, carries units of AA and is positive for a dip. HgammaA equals -4.5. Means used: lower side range 11.4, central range 14.1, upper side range 14.6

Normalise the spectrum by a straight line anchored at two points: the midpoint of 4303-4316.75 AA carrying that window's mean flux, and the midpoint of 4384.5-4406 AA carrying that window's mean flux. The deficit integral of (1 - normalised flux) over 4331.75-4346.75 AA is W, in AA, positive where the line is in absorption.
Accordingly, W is -2.6 AA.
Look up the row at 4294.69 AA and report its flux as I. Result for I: 11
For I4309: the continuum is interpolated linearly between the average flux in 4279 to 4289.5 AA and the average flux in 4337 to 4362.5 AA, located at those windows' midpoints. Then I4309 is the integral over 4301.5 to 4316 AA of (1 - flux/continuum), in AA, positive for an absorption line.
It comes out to 2.9 AA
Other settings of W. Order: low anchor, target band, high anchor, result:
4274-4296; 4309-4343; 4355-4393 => -0.9 AA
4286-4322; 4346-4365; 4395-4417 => -1.9 AA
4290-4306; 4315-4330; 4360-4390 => -2.6 AA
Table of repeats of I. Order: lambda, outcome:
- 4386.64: 11.8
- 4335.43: 13.9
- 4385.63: 12.6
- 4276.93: 12.5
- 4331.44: 14.1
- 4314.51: 14.4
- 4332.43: 16.9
